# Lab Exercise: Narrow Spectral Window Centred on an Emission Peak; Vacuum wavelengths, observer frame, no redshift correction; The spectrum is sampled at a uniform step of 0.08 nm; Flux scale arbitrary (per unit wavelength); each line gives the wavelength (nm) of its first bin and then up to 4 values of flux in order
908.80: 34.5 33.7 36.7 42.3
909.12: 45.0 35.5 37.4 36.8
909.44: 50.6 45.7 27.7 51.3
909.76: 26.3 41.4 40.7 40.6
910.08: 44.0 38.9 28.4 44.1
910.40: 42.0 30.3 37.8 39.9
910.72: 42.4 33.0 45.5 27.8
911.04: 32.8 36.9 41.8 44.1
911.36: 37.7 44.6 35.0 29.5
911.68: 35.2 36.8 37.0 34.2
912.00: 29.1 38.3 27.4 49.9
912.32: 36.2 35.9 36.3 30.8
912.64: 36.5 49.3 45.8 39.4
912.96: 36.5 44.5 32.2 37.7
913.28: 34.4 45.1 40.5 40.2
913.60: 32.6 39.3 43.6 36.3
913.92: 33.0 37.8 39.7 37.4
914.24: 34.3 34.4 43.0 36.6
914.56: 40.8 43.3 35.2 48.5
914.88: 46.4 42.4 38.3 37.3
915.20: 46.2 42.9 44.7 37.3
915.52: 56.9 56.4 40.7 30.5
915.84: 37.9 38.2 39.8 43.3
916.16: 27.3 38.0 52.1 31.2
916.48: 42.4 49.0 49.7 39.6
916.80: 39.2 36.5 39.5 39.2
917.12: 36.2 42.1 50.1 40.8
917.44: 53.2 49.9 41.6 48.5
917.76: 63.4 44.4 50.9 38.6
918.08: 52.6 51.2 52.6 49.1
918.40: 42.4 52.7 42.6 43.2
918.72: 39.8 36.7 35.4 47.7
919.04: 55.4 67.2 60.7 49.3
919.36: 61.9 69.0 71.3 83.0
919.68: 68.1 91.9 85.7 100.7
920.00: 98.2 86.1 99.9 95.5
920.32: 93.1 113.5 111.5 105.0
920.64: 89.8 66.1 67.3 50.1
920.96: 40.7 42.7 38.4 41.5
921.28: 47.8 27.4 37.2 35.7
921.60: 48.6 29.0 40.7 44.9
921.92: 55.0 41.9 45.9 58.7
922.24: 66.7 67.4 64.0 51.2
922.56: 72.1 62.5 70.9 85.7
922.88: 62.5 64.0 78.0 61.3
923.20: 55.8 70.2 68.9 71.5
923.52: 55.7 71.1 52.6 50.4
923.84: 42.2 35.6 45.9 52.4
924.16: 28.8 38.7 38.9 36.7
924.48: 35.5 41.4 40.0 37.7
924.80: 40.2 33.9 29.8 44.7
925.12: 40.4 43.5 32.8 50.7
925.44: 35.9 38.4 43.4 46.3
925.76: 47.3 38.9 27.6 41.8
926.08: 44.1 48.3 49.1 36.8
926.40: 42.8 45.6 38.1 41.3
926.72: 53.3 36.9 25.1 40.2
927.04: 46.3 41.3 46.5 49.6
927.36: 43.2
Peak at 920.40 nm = Halpha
